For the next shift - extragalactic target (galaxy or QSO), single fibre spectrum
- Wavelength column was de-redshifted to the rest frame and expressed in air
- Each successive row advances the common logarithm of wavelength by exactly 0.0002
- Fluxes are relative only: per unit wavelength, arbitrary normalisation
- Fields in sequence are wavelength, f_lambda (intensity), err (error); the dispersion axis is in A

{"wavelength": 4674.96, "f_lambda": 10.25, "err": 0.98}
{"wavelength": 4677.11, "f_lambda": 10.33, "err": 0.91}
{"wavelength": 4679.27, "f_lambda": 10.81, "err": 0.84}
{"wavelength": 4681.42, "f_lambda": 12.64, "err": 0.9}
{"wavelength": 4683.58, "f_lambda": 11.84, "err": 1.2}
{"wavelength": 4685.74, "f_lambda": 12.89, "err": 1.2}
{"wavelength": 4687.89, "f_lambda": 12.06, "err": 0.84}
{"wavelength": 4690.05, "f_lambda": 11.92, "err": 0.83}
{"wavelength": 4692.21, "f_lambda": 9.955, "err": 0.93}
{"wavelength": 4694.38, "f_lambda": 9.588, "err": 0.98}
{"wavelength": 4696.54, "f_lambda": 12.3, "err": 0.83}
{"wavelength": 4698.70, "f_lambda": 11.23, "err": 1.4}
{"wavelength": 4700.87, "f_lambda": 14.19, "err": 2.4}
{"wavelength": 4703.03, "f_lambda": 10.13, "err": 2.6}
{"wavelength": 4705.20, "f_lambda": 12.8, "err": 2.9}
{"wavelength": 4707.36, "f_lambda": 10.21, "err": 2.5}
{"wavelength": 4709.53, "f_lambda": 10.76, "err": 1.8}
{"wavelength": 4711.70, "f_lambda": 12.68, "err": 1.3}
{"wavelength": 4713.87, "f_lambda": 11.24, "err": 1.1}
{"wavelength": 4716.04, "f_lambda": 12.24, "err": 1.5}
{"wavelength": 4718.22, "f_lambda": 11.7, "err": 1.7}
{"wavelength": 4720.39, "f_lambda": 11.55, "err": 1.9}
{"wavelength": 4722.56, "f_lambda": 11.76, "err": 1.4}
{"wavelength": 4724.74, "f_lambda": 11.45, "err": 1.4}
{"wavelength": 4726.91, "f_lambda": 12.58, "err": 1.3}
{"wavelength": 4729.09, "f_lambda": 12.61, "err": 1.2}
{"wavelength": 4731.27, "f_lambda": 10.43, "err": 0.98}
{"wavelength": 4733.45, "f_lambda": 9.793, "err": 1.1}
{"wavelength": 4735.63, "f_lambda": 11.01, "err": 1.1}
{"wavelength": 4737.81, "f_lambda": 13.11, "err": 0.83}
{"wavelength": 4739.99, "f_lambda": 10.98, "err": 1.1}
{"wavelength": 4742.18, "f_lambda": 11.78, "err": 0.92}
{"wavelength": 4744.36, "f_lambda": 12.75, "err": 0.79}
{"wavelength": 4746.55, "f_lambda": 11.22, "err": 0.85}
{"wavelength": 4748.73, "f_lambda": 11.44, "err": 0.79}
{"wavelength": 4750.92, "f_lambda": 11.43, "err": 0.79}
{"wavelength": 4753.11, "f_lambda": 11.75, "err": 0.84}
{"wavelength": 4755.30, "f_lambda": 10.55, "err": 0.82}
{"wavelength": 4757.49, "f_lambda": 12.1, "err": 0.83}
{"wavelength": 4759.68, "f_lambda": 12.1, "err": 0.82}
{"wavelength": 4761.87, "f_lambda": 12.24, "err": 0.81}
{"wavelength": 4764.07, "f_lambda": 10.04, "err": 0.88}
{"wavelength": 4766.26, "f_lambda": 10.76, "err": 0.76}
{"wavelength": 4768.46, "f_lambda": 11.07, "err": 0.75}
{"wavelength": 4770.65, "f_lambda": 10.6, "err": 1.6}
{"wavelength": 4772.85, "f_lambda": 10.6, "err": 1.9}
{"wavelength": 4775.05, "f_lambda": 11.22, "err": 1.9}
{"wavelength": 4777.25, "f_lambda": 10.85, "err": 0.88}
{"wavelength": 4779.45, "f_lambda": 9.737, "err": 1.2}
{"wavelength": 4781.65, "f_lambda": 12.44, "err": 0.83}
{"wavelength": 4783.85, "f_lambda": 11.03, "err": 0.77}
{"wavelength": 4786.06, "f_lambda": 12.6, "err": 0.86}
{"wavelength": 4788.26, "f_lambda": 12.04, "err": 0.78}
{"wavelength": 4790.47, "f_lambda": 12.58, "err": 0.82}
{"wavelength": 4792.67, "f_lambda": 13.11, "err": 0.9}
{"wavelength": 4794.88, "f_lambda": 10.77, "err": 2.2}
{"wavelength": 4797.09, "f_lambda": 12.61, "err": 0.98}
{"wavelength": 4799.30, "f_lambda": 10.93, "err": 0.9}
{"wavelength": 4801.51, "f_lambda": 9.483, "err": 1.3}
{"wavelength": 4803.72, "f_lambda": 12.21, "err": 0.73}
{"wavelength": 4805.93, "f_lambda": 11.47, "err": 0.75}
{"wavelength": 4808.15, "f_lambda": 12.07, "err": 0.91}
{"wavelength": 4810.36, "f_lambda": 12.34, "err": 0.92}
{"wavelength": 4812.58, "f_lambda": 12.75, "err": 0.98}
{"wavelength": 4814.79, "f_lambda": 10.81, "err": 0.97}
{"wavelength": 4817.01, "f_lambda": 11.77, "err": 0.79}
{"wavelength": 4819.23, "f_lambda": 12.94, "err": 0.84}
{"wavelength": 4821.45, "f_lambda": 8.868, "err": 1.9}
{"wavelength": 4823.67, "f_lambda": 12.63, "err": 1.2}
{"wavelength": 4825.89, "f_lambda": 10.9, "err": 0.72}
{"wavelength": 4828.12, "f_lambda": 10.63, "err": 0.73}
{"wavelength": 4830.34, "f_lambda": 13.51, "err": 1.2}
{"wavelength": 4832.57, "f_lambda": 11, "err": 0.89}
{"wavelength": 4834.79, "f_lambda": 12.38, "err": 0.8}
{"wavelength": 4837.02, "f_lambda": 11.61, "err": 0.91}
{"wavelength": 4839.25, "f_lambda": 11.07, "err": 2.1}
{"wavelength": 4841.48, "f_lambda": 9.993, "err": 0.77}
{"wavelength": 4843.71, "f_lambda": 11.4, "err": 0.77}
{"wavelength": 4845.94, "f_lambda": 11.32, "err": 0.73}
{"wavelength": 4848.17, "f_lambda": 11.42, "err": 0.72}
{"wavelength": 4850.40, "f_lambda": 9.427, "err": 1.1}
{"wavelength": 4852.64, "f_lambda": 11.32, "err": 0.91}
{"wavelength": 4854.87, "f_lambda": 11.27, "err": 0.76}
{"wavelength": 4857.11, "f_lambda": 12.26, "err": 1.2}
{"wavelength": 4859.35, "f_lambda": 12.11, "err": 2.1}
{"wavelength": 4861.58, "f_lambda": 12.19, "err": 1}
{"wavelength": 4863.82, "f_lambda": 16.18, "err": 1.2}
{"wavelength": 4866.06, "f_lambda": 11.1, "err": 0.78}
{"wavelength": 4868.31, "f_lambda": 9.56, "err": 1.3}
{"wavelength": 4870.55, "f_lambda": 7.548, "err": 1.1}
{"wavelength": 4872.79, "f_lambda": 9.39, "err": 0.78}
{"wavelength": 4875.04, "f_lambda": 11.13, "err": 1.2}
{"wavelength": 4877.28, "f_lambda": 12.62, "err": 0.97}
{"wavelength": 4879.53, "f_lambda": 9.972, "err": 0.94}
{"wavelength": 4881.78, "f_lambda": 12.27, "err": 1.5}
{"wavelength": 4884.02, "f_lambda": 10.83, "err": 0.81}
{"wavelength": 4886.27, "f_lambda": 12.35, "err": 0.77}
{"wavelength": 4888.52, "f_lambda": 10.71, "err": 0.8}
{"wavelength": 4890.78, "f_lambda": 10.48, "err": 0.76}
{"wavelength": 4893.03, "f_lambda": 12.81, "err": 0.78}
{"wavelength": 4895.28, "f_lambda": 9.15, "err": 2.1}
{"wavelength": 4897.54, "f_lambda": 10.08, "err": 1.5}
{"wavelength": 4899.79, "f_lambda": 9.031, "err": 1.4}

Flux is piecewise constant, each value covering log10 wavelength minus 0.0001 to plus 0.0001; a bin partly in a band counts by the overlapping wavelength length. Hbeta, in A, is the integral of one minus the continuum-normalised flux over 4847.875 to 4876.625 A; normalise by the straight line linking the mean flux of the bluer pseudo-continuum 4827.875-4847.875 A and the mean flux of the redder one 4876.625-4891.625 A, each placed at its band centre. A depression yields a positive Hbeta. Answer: 0.5 A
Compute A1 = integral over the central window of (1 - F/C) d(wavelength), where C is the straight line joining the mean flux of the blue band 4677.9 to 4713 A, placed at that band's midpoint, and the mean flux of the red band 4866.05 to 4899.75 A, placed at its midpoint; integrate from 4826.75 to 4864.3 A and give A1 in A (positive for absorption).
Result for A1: -2.9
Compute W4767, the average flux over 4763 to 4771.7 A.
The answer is 10.6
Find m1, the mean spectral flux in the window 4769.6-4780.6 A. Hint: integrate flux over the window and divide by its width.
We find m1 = 10.6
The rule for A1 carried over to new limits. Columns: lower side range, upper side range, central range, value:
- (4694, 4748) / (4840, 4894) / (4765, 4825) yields -0.32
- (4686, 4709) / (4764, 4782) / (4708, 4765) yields -2.36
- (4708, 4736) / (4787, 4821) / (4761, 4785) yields 1.52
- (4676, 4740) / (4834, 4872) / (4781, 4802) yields -0.75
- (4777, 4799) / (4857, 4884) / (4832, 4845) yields 0.27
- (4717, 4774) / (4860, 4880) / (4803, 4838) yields -1.50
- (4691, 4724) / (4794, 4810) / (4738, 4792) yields -0.04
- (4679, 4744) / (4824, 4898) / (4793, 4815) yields -0.47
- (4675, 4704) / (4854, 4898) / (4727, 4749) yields -0.28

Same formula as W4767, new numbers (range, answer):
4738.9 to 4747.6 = 11.7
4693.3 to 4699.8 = 11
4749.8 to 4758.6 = 11.5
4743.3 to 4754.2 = 11.7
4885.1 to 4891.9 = 11.2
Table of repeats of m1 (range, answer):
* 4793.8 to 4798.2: 11.7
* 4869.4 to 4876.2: 9.39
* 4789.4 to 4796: 12.2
